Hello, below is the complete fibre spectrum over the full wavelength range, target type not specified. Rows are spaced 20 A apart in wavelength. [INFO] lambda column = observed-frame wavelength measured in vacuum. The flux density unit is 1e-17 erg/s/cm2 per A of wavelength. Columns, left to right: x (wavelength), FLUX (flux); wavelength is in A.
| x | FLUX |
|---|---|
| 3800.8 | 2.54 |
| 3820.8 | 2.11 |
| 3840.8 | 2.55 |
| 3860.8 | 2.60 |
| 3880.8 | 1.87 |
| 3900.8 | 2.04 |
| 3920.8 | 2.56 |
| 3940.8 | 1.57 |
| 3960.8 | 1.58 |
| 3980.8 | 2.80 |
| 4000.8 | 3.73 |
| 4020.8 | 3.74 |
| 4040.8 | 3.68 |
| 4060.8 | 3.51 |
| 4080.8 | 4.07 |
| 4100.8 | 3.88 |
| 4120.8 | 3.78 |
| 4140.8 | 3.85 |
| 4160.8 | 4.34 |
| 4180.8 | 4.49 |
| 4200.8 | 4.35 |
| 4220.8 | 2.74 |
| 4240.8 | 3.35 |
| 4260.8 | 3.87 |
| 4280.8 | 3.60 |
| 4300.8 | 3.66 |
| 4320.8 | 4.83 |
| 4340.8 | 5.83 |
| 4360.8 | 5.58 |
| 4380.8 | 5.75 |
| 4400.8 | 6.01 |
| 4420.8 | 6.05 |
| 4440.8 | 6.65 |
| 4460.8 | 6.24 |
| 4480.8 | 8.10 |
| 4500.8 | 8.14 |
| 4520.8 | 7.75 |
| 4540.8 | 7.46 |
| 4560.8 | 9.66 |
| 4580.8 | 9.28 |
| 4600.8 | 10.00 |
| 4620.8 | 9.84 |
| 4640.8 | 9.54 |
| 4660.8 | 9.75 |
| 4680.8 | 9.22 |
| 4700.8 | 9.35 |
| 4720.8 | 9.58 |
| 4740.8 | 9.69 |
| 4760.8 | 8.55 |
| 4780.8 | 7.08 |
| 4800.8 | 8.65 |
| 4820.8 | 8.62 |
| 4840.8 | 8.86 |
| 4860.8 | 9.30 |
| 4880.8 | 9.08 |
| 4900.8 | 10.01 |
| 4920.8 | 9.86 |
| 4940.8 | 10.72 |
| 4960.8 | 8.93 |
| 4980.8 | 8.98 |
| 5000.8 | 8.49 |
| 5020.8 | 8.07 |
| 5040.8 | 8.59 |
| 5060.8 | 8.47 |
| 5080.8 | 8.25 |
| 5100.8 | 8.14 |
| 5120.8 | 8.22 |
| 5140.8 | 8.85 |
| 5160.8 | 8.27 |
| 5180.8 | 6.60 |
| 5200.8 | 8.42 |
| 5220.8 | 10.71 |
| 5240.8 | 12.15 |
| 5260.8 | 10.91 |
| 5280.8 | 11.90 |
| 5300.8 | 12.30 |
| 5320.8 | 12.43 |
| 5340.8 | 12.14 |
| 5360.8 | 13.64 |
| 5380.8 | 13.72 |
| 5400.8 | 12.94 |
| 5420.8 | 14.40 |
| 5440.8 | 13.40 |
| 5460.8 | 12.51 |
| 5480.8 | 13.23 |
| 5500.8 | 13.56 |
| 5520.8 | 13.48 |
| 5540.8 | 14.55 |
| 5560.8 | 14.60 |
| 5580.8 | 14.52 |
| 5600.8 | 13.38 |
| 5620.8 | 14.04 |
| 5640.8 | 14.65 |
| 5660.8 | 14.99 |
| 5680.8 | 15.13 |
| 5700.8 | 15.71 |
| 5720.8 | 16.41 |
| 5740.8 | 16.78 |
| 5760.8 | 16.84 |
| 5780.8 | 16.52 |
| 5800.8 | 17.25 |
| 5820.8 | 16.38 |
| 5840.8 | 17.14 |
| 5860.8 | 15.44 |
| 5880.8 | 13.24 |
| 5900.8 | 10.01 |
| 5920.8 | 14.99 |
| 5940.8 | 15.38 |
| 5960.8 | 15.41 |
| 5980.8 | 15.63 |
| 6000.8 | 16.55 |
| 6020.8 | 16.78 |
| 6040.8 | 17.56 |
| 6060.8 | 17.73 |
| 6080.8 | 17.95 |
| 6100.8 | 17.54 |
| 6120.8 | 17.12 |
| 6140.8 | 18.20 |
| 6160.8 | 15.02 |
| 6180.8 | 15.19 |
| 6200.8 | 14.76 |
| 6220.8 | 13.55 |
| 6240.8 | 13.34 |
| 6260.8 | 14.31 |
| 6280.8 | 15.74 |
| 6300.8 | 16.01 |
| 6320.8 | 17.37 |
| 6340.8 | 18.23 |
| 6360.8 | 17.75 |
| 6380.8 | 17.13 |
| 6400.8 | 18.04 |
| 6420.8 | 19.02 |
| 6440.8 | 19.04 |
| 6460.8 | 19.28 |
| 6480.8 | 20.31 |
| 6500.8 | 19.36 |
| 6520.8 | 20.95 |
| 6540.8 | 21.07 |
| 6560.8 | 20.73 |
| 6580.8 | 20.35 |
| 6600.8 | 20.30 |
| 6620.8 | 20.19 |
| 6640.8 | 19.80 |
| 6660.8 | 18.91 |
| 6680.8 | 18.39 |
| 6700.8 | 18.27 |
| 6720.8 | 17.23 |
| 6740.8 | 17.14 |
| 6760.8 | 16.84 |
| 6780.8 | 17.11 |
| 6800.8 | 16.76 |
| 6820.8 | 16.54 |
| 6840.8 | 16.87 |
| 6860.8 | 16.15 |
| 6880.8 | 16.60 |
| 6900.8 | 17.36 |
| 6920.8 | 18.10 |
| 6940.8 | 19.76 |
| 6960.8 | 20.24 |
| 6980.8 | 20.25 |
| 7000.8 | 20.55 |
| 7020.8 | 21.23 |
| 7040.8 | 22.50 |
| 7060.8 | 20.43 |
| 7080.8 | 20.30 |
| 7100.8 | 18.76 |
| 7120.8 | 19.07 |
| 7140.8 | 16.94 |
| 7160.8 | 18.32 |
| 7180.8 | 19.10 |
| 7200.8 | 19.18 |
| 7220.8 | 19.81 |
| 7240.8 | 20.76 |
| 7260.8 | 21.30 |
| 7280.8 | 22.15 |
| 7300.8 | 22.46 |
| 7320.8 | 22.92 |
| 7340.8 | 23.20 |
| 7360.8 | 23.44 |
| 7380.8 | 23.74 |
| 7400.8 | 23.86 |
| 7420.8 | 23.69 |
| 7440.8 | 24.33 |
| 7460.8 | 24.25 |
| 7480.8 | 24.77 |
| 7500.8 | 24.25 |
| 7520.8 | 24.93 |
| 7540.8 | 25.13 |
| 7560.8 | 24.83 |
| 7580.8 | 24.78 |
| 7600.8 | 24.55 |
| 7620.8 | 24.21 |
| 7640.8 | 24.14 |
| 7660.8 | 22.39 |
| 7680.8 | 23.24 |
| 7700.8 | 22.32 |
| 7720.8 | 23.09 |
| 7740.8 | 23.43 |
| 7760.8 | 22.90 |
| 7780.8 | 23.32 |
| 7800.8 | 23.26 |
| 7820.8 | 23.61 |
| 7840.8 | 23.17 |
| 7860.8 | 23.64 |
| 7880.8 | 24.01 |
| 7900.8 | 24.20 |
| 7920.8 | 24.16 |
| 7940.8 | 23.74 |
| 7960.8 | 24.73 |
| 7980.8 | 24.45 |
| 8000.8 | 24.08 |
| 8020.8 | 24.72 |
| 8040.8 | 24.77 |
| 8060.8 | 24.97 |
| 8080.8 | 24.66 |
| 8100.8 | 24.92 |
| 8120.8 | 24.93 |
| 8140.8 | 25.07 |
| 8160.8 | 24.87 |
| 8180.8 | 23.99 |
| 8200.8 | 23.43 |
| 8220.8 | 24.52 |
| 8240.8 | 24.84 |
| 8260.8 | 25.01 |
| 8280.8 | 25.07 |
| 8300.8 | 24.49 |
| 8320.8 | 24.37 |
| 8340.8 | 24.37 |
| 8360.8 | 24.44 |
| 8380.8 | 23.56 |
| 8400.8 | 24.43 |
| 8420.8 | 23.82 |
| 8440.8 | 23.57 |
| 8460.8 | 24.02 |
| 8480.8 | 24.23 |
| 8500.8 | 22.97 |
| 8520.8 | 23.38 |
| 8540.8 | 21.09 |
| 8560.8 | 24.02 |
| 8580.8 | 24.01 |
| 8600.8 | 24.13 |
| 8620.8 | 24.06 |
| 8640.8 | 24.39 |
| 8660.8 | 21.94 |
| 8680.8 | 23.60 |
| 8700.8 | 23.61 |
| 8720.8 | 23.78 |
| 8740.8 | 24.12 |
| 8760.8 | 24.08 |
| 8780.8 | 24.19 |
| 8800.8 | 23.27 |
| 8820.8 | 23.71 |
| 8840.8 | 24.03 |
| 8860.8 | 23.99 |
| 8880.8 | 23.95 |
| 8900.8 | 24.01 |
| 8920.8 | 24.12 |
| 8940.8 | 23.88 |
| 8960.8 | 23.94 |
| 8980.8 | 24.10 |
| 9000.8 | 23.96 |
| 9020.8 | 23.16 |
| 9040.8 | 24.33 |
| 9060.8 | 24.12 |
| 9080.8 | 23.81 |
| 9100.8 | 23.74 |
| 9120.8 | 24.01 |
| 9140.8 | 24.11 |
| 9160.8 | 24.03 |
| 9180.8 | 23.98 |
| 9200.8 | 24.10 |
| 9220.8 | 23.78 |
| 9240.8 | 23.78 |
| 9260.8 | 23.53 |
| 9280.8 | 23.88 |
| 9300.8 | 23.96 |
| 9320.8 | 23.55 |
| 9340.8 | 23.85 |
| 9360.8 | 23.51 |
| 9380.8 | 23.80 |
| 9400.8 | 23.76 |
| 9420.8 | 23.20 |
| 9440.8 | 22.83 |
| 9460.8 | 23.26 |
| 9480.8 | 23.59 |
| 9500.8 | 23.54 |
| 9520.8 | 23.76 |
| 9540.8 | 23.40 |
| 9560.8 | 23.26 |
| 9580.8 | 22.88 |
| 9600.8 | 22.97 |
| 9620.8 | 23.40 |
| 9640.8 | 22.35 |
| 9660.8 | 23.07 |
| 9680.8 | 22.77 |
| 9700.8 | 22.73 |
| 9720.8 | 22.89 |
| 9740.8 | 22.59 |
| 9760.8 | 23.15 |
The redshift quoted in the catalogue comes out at 0.000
